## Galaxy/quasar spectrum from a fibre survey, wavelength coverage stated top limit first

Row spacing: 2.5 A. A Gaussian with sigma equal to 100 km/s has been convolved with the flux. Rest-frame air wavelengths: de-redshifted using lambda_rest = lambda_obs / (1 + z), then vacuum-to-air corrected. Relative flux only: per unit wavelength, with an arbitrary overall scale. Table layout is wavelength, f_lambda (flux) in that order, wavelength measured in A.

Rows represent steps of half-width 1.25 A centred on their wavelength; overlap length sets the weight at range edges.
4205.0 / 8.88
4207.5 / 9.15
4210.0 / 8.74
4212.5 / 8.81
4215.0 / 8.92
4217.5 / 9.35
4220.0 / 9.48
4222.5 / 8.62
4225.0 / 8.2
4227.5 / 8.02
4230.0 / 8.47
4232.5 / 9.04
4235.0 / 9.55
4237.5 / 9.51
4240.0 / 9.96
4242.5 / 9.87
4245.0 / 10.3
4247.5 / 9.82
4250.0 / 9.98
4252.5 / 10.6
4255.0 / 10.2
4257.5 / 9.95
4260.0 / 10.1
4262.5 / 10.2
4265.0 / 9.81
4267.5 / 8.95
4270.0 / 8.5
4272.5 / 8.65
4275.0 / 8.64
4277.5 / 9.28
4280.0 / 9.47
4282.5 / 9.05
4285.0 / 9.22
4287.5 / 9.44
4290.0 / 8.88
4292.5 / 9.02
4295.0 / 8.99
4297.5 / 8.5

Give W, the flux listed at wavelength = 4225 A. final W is 8.2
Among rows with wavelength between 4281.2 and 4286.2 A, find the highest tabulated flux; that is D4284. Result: 9.22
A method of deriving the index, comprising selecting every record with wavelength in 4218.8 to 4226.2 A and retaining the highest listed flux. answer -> 9.48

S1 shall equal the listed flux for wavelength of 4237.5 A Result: 9.51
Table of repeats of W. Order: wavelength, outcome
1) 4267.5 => 8.95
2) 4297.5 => 8.5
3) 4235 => 9.55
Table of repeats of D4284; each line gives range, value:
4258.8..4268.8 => 10.2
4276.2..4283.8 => 9.47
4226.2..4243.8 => 9.96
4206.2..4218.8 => 9.35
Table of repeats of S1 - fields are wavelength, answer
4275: 8.64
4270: 8.5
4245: 10.3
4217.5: 9.35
